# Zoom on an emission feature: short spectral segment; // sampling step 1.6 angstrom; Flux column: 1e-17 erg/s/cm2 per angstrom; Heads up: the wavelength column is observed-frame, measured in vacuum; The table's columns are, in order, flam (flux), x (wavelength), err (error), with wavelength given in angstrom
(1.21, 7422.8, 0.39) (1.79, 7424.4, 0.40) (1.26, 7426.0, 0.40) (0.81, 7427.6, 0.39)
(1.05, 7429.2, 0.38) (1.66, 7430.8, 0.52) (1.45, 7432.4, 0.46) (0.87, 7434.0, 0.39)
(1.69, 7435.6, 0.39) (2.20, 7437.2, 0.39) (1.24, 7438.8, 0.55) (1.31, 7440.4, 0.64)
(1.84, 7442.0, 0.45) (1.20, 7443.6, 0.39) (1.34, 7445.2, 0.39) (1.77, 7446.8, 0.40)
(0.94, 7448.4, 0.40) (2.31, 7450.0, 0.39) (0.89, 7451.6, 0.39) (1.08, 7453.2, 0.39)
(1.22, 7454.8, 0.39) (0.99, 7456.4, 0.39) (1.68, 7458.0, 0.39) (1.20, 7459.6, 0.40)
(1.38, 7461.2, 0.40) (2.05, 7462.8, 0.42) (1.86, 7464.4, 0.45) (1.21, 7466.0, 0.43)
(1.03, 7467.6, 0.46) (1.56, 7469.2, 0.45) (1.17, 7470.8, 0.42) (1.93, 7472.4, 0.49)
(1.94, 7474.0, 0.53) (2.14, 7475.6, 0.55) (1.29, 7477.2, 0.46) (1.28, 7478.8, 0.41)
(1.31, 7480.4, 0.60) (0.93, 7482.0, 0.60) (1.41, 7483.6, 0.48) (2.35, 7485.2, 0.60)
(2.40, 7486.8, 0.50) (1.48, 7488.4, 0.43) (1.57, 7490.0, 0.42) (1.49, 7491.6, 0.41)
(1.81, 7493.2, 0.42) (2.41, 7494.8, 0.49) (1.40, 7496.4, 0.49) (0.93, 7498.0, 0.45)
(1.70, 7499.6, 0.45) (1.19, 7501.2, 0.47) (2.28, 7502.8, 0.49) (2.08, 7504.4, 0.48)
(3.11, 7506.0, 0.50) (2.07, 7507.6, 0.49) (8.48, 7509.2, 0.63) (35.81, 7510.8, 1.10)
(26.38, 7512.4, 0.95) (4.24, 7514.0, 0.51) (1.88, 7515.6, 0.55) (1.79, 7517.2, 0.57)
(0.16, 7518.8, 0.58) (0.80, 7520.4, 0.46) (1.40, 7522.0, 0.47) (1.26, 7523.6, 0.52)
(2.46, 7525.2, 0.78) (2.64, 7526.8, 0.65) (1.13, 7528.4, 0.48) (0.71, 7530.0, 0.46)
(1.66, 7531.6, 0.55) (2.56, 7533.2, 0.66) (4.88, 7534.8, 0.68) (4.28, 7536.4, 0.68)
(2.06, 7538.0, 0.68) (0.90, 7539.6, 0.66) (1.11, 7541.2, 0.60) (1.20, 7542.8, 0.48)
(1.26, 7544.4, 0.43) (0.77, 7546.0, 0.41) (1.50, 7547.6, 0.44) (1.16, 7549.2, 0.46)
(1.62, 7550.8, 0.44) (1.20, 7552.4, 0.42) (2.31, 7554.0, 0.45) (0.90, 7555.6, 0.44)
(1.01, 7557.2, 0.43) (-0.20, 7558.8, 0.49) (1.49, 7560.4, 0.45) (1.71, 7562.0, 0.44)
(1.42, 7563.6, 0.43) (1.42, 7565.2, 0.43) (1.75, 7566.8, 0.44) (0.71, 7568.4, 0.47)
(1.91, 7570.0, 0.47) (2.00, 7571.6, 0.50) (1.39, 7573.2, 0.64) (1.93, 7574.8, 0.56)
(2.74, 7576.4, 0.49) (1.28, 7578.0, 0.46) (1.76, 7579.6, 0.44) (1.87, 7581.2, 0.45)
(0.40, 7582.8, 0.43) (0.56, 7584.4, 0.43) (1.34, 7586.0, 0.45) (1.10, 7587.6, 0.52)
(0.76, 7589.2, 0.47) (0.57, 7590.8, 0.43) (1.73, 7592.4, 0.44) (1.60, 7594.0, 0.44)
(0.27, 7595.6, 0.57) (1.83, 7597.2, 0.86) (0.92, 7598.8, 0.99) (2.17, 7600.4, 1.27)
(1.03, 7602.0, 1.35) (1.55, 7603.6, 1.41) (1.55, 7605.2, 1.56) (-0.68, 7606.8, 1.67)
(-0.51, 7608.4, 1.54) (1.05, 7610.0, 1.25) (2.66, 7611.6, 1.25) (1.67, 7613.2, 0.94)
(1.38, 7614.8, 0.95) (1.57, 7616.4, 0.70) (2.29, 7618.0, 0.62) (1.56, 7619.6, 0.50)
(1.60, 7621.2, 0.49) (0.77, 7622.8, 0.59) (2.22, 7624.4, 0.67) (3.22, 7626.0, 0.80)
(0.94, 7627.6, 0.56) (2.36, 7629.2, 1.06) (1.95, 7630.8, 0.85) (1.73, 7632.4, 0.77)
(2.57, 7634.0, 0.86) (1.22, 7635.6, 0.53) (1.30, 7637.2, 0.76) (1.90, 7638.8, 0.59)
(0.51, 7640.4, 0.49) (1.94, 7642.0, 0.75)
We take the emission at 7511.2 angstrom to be Halpha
